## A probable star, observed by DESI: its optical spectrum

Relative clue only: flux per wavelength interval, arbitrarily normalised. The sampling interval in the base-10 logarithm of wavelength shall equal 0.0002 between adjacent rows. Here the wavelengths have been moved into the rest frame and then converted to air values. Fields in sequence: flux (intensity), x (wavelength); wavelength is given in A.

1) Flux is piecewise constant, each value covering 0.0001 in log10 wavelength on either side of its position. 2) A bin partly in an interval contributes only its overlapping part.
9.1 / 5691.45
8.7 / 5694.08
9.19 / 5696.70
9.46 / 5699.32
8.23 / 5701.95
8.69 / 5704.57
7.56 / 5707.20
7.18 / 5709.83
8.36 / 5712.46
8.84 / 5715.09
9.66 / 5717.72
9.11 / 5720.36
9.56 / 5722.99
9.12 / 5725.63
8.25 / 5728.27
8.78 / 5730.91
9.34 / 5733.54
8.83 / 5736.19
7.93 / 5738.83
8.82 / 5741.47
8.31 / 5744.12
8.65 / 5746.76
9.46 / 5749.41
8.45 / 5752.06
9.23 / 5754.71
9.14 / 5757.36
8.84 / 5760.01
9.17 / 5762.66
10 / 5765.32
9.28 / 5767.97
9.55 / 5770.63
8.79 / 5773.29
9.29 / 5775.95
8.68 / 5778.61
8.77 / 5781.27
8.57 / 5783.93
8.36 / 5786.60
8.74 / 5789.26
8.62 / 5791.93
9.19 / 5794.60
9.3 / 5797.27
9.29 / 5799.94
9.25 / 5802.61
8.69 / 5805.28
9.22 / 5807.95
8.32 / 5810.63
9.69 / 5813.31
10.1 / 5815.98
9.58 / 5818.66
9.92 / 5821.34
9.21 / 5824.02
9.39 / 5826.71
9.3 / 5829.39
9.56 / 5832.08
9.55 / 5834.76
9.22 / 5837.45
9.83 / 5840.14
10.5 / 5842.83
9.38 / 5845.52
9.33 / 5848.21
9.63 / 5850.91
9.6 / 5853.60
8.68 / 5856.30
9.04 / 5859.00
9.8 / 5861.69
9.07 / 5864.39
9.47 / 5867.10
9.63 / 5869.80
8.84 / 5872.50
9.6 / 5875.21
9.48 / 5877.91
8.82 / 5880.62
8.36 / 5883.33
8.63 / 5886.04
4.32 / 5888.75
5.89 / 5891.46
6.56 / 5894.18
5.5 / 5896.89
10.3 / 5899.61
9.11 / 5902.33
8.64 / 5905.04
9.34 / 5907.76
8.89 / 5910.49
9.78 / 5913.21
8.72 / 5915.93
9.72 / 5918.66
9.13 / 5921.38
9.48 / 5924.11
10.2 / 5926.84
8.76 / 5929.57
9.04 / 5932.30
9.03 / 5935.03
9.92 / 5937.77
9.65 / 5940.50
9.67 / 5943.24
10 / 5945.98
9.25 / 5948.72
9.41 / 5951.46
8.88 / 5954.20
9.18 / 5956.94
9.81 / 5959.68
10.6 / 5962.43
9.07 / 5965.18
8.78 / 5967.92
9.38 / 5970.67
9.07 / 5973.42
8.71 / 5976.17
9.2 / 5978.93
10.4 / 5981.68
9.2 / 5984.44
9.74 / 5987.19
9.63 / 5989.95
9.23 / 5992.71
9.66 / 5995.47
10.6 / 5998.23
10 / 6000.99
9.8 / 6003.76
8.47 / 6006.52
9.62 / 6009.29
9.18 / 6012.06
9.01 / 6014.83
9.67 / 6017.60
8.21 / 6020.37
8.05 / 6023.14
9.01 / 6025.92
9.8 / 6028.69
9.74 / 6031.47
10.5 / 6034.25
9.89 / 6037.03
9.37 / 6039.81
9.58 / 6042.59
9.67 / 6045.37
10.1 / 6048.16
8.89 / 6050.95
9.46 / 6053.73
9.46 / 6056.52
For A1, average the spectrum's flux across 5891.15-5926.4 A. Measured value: 8.67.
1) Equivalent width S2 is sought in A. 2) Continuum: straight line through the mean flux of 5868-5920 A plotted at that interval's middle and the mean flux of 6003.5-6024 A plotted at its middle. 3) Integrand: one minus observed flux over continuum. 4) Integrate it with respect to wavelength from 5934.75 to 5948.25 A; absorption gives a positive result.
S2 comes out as -1.6 A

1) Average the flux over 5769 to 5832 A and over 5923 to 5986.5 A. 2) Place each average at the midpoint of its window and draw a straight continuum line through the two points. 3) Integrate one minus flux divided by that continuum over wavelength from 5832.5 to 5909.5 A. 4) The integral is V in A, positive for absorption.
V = 3.9 A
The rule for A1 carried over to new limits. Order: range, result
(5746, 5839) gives 9.16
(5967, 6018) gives 9.44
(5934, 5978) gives 9.4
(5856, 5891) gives 8.68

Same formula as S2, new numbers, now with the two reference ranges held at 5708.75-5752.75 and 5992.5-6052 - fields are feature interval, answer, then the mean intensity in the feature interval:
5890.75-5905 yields 2.3 A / 7.65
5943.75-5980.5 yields -0.1 A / 9.35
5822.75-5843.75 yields -1.3 A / 9.55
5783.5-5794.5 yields 0.3 A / 8.64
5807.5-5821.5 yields -0.8 A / 9.45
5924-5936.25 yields -0.1 A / 9.29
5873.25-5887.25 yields 0.2 A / 8.97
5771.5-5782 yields -0.1 A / 8.92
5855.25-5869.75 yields -0.3 A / 9.26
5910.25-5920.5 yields -0.1 A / 9.32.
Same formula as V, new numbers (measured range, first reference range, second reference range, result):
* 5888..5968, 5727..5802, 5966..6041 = 2.82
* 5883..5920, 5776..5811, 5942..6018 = 4.43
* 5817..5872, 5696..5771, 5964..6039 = -2.44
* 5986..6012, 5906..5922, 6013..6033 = -1.41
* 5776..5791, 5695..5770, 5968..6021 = 0.46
